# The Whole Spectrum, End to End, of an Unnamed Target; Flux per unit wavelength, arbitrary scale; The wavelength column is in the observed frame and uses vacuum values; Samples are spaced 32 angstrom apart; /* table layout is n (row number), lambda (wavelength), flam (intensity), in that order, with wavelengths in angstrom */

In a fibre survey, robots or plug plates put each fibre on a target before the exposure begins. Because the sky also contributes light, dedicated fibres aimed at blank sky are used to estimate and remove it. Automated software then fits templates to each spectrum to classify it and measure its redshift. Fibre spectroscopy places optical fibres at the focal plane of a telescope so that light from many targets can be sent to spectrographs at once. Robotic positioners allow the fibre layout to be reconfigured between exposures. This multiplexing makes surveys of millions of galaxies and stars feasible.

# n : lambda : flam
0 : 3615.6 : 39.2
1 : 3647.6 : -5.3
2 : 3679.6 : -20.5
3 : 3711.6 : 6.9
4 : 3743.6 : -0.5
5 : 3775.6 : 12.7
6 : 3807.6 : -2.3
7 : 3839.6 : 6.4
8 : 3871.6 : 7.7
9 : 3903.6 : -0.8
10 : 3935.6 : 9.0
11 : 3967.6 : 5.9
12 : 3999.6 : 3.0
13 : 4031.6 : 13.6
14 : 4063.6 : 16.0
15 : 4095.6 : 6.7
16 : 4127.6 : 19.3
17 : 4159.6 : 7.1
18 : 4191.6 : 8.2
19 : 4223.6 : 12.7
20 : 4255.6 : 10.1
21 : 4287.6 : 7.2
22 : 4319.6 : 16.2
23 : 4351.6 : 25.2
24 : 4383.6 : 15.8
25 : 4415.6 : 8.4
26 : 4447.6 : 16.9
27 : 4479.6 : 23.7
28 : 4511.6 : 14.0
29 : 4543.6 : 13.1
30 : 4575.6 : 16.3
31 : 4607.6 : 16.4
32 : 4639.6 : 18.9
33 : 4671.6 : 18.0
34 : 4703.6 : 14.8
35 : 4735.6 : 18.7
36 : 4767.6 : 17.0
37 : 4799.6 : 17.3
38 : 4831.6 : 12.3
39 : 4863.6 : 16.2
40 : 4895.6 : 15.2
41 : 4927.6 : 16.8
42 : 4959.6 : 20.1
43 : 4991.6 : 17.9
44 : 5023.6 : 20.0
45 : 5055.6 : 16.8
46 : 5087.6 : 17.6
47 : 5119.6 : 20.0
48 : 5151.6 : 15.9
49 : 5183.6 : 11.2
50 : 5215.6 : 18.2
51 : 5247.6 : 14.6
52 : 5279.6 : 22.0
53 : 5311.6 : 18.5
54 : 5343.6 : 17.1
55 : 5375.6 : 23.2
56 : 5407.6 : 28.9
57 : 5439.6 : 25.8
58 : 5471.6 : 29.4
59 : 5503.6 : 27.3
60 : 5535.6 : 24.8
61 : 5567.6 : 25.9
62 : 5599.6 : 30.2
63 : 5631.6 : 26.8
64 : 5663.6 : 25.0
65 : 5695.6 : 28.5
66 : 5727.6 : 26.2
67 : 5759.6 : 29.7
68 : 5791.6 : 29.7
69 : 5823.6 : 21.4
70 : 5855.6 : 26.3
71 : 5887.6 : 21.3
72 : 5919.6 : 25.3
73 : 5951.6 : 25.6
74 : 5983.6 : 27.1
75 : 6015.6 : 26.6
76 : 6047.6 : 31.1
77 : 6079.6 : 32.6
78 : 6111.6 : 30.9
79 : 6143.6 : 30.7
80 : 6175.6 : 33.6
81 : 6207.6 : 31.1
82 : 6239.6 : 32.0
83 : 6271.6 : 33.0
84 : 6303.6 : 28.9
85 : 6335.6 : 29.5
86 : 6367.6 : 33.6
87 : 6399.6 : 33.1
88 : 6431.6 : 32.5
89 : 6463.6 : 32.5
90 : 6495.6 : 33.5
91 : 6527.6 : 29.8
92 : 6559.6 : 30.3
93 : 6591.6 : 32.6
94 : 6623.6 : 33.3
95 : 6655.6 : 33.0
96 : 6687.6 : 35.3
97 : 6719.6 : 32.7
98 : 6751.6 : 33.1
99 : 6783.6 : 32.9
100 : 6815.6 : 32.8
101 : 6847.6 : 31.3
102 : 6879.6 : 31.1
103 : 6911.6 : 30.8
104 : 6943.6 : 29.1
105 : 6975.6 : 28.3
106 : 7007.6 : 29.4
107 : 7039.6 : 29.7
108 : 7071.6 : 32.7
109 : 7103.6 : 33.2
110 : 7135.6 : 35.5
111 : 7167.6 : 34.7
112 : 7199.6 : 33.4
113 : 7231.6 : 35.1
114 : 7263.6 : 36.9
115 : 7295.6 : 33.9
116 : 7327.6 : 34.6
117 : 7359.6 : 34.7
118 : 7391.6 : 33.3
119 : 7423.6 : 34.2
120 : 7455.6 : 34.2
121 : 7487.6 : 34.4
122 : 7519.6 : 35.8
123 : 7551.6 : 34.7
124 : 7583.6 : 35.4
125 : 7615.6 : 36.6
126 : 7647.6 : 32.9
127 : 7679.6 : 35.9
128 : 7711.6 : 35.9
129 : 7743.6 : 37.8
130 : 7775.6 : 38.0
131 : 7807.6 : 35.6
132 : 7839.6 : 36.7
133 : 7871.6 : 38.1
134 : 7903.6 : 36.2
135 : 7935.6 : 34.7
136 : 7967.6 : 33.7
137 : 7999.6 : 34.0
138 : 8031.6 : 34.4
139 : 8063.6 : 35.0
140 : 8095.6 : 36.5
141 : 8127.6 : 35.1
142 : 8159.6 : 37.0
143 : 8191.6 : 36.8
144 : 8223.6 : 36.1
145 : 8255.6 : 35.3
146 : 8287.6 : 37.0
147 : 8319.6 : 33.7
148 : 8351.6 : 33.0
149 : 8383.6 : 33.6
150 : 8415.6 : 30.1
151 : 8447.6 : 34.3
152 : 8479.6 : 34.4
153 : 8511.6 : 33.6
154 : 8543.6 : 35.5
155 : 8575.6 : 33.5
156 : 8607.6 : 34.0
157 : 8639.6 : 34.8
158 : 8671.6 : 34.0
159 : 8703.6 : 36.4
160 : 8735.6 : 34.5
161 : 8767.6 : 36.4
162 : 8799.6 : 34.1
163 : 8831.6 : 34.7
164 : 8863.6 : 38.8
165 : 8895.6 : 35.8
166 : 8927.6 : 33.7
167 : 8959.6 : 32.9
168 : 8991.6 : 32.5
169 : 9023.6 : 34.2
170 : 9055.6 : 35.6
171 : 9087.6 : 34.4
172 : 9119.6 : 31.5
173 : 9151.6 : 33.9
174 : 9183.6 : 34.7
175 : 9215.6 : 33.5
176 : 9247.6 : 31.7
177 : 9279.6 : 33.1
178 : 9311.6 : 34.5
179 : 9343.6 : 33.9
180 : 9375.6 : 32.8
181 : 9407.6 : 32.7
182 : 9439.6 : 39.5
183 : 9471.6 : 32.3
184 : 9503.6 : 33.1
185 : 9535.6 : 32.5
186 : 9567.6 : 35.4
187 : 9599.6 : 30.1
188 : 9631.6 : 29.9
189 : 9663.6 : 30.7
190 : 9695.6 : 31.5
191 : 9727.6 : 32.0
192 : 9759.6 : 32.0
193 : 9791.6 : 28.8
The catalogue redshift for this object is 0.349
